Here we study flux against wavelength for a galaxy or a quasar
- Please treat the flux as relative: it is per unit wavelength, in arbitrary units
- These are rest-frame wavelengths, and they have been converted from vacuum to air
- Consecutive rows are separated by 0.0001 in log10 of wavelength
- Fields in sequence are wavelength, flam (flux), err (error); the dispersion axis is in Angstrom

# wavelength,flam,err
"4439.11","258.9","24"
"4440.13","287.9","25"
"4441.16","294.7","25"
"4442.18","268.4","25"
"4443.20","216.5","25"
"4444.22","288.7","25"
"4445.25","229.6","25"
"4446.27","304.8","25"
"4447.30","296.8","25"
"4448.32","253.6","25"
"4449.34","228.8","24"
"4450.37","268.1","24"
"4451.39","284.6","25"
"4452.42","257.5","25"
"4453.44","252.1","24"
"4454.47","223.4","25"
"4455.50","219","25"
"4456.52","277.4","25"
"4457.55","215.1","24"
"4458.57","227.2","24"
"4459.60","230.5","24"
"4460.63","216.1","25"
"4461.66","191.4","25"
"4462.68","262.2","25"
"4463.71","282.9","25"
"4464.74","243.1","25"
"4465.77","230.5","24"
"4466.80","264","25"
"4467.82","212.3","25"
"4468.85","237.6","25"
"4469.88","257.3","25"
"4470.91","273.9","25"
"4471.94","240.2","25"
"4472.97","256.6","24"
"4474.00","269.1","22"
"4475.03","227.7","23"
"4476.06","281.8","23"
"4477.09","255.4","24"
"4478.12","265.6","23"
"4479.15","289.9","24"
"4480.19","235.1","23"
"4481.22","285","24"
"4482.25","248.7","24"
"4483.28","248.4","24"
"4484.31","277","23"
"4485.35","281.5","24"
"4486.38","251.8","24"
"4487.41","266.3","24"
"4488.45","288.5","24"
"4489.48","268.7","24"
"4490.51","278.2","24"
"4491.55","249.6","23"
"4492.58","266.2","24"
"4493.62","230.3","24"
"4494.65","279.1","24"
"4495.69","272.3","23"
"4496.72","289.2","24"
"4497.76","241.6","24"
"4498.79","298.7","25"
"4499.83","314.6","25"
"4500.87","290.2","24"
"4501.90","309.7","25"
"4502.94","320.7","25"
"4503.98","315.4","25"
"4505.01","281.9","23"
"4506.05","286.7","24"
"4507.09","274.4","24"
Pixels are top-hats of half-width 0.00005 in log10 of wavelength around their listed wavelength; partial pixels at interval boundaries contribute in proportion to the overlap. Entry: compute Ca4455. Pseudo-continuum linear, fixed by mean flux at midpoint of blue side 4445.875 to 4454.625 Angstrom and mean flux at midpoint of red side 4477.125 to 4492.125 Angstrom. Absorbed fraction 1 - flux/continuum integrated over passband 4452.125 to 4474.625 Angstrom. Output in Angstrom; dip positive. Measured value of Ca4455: 1.9 Angstrom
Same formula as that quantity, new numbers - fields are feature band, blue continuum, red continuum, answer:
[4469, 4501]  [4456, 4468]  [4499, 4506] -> 1.02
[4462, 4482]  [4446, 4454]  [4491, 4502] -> 1.12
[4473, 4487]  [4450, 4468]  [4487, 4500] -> -0.14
